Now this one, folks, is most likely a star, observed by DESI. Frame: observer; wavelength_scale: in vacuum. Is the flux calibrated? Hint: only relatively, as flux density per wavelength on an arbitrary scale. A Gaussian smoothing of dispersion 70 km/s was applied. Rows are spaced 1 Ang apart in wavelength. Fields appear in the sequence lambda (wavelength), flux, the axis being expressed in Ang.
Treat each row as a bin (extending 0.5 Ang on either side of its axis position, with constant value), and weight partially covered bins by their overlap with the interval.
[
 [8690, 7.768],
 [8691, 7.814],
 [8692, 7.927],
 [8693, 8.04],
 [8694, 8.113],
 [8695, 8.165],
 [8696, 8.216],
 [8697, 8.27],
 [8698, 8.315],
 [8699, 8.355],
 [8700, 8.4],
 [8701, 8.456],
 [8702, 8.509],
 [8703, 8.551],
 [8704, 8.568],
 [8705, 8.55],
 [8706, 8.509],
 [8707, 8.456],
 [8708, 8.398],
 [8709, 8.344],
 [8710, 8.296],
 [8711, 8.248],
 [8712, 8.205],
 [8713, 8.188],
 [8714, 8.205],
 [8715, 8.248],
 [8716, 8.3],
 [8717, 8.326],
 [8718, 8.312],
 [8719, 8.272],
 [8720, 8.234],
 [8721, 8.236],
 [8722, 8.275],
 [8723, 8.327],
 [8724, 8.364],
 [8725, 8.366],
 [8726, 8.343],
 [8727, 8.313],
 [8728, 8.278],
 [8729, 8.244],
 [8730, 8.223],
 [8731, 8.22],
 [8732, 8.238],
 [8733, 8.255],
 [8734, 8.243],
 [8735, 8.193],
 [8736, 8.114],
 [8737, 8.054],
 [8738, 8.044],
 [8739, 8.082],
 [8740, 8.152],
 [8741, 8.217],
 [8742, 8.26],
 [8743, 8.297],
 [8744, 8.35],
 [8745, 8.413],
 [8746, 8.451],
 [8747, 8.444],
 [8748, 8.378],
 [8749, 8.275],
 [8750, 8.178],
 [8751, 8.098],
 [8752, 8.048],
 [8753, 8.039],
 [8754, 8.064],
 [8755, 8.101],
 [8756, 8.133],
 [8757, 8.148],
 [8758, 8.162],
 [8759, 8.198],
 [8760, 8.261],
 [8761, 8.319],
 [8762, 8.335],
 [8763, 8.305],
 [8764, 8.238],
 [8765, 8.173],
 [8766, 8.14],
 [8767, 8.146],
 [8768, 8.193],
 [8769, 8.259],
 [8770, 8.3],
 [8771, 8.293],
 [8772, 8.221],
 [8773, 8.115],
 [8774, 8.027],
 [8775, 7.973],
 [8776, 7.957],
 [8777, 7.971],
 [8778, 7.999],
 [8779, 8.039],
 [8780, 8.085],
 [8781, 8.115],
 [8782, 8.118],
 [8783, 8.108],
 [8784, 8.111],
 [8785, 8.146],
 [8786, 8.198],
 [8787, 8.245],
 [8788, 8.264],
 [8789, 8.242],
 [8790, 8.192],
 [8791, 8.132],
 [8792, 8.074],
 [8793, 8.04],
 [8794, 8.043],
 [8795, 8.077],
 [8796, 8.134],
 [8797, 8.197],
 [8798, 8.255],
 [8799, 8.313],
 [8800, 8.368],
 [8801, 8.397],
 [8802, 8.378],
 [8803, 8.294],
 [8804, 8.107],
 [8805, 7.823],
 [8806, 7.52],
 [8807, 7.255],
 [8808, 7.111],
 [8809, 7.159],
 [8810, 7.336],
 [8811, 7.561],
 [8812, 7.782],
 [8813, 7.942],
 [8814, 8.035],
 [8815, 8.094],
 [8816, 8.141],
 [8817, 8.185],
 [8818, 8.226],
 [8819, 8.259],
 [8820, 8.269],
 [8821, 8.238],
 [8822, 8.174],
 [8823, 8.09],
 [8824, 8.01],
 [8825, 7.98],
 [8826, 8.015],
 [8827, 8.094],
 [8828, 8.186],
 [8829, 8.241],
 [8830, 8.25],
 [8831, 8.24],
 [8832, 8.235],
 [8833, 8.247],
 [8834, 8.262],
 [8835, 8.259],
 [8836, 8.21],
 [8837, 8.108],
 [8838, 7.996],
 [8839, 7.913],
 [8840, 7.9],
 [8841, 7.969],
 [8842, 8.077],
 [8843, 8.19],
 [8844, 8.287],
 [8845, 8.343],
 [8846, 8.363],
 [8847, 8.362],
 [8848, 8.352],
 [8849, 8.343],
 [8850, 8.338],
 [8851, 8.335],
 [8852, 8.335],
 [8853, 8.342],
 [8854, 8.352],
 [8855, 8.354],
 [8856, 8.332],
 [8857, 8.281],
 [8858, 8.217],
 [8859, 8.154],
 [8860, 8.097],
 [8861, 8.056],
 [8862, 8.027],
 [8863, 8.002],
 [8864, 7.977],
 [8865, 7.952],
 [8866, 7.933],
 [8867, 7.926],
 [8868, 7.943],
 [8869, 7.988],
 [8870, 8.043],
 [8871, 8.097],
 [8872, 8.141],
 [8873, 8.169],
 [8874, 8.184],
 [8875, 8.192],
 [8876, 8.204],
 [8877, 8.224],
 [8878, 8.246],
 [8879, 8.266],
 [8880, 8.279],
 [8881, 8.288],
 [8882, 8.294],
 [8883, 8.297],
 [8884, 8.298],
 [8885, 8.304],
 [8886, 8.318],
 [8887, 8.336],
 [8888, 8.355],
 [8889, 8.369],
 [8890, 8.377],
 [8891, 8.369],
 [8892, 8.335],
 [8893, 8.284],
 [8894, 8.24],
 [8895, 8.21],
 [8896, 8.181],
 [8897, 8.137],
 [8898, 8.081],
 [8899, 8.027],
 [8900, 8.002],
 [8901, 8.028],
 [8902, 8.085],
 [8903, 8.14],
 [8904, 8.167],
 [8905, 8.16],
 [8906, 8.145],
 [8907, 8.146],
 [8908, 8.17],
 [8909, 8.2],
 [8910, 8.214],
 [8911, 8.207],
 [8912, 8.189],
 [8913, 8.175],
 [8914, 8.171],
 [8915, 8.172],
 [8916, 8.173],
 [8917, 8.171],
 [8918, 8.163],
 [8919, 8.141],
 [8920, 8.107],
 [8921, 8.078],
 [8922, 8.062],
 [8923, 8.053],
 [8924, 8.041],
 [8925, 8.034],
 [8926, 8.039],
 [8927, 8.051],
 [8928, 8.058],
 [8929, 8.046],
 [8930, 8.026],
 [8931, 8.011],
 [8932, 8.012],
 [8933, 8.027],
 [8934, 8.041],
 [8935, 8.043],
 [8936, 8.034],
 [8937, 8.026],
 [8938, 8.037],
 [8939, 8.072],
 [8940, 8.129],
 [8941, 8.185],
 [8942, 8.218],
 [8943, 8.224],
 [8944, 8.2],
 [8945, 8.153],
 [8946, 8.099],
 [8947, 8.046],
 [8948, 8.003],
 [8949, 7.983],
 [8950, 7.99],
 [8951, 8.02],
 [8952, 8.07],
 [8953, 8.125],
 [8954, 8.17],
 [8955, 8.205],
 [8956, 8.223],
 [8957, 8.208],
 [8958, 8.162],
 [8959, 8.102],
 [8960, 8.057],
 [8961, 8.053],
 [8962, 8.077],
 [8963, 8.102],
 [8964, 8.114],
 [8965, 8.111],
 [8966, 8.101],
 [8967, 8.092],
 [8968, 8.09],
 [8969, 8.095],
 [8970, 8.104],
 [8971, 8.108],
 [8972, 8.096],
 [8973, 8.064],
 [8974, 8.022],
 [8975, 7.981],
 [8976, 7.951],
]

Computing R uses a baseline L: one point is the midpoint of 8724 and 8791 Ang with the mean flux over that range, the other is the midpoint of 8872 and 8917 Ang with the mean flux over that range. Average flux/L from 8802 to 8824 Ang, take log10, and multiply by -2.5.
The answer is 0.04 mag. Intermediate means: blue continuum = 8.19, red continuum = 8.21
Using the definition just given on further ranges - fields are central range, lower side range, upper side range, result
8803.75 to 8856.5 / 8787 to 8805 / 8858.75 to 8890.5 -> 0.01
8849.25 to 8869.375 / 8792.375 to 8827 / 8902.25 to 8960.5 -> -0.01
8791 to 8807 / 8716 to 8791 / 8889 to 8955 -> 0.01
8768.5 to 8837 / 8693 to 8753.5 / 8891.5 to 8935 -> 0.02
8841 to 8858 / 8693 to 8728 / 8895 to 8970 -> -0.01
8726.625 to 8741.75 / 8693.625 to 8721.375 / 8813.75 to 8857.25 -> 0.01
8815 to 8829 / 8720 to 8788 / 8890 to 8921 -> 0.01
